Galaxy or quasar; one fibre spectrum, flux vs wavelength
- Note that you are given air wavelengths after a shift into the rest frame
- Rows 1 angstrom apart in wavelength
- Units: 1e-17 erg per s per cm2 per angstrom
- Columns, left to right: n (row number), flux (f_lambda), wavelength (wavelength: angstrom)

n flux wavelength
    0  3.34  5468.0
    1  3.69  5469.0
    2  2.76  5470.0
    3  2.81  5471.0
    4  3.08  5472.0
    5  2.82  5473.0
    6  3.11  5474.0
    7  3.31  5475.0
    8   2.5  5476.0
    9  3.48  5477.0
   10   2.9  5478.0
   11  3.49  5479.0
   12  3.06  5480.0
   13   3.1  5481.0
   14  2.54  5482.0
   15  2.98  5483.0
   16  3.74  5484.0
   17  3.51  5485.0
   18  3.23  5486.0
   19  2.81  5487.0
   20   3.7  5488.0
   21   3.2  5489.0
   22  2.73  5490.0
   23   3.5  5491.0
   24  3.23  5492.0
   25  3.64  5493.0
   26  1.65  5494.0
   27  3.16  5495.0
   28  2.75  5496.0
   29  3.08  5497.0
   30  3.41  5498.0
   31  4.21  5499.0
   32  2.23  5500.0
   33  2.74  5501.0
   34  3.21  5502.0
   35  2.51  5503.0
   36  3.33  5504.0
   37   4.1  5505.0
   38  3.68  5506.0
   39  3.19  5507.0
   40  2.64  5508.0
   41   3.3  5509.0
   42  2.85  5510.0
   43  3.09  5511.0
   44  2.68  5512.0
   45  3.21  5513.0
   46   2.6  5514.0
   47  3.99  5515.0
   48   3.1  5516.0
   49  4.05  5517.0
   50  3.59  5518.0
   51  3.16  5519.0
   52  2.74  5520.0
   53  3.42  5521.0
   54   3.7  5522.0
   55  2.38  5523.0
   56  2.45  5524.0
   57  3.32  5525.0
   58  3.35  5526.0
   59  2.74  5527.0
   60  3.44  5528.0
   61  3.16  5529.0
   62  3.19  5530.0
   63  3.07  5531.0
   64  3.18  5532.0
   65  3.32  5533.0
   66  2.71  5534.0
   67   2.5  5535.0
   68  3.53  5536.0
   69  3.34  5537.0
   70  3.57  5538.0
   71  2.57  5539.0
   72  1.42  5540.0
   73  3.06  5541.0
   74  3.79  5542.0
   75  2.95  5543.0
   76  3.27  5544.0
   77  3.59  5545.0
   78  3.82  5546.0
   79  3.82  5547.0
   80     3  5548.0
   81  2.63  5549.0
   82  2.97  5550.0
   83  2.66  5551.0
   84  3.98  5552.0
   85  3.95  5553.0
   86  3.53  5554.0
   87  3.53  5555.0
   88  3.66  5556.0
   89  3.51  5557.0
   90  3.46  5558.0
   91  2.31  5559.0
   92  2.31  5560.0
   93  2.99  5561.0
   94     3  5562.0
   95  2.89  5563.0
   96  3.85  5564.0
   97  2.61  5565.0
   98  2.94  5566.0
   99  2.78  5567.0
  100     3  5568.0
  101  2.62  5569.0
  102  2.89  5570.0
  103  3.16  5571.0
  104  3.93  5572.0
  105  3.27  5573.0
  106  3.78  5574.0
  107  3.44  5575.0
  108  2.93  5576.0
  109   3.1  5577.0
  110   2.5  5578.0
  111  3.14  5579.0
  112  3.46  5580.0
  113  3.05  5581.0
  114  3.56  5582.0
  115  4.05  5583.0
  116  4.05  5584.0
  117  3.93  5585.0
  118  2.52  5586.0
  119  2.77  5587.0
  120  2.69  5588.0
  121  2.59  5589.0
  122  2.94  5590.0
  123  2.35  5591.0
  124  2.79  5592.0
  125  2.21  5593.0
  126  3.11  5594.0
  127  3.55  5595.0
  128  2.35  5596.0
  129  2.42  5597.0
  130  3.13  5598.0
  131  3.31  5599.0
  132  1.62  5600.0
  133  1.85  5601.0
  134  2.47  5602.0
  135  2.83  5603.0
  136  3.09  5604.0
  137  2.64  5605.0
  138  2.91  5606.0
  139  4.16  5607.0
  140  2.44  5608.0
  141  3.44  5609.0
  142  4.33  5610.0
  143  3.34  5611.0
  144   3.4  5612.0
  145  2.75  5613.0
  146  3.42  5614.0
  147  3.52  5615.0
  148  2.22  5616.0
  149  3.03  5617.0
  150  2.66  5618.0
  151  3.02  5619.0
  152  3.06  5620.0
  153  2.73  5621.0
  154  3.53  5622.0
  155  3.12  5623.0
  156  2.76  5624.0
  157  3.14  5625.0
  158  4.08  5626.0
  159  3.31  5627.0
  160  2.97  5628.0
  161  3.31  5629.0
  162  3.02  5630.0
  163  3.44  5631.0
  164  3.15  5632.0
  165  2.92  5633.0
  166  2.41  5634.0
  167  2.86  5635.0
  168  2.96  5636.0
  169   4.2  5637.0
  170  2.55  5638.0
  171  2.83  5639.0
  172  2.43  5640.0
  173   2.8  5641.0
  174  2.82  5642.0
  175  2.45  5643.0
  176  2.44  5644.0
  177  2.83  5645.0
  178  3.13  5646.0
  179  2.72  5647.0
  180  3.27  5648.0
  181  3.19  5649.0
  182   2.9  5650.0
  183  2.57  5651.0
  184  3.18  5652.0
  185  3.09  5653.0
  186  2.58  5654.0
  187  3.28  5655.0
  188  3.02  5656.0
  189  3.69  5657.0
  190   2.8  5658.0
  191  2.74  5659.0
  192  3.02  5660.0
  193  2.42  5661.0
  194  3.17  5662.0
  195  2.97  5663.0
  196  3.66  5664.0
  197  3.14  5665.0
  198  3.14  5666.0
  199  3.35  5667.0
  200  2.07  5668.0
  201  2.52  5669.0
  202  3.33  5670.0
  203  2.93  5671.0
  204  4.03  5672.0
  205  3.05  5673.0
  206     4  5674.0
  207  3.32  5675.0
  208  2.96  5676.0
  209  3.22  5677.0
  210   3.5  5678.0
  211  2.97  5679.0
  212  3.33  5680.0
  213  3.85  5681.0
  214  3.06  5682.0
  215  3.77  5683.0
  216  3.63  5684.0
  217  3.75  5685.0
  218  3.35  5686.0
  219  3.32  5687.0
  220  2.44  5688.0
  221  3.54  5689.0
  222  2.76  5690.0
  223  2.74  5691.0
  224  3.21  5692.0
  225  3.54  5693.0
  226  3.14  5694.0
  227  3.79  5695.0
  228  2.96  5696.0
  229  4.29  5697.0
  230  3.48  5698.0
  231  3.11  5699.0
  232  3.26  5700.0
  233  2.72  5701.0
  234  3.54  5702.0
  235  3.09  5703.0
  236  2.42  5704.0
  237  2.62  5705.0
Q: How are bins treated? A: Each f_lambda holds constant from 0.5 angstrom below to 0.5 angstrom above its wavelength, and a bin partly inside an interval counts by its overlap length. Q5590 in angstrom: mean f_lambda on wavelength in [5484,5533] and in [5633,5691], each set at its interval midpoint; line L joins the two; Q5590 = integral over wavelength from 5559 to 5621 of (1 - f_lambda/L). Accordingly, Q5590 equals 2.01 angstrom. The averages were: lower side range 3.16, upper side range 3.07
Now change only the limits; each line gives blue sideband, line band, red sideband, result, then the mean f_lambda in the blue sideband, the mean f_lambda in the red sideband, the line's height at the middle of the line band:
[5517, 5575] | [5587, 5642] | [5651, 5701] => 3.77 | 3.16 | 3.2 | 3.18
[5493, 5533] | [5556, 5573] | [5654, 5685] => 0.59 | 3.13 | 3.2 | 3.15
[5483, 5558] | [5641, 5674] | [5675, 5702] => 2.84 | 3.18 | 3.3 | 3.28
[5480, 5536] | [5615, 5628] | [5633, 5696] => 0.13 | 3.13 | 3.09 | 3.1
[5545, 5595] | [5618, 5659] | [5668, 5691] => 2.73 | 3.15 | 3.26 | 3.22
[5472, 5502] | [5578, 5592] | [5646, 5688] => 0.03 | 3.1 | 3.16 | 3.13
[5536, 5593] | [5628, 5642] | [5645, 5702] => 0.80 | 3.14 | 3.18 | 3.17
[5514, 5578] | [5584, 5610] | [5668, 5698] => 2.90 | 3.16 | 3.3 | 3.22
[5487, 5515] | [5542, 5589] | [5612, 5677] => -2.11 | 3.11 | 3.04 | 3.08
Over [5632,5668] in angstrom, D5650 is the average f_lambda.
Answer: 2.95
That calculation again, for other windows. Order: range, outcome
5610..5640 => 3.1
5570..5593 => 3.15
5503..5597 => 3.14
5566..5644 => 3.03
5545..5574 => 3.2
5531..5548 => 3.15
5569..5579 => 3.19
